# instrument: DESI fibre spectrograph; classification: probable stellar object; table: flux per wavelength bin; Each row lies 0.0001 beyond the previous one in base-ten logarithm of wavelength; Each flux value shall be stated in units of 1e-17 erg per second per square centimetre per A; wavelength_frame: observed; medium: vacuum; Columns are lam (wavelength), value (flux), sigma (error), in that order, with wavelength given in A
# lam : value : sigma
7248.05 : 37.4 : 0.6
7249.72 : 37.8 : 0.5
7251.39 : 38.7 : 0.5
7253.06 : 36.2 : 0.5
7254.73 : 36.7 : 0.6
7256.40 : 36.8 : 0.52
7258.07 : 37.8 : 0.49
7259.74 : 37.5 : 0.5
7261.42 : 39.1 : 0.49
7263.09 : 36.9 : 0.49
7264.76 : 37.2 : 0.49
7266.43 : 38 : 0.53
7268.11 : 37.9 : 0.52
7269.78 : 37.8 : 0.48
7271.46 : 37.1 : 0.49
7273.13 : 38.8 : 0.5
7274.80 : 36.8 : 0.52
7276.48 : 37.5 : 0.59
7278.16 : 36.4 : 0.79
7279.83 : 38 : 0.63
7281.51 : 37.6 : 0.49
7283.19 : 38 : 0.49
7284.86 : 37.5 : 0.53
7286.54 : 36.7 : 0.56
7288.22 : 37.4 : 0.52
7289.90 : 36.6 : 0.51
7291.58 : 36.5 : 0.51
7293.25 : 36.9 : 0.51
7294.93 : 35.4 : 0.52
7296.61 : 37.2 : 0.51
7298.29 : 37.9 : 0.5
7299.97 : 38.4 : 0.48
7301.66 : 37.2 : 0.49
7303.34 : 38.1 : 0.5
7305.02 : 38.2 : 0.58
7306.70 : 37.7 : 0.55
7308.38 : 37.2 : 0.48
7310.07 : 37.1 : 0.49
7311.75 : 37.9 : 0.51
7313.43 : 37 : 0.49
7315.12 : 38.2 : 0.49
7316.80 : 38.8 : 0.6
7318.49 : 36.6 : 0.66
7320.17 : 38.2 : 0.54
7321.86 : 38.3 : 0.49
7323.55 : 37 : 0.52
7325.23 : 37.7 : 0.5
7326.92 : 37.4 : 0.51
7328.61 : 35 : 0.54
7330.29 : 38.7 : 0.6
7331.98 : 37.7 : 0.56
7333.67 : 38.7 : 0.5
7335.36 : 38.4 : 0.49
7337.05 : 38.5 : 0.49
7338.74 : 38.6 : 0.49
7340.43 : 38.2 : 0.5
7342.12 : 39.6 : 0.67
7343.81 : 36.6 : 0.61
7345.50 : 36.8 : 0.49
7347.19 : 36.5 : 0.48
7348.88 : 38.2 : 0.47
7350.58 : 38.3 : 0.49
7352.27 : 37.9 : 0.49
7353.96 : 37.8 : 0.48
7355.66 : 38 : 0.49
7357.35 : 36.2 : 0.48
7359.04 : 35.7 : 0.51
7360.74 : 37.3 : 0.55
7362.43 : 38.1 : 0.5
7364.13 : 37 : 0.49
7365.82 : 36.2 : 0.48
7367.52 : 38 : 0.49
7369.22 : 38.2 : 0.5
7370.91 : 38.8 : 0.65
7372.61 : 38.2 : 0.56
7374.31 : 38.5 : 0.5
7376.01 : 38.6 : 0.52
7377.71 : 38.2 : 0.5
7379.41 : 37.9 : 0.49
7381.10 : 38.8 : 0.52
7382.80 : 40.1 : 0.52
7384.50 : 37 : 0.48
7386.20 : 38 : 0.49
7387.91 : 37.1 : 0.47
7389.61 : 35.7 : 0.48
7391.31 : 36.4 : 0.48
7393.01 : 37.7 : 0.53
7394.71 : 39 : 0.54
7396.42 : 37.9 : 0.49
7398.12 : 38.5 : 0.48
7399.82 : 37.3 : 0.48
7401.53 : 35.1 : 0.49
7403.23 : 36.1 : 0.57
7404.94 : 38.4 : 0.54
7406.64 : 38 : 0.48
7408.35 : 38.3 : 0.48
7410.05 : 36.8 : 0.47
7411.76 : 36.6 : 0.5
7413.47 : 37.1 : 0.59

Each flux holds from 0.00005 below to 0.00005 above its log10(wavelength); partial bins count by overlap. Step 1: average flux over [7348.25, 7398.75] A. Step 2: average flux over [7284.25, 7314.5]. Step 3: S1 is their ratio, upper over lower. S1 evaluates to 1.0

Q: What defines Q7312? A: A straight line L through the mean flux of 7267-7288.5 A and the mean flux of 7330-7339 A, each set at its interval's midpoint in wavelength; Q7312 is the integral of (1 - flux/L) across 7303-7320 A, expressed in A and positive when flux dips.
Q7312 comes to 0.1 A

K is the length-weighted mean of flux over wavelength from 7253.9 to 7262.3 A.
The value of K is 37.6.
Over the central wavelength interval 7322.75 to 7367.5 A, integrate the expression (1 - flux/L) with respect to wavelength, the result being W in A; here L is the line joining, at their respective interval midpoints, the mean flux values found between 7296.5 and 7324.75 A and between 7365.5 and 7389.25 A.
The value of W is 0.4 A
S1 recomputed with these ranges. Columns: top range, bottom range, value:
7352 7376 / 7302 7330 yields 1.00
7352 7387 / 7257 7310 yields 1.01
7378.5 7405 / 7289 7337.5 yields 1.00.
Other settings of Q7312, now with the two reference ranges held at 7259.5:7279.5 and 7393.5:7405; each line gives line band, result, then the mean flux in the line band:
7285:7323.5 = 0.1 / 37.4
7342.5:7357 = 0.0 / 37.5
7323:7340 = -0.1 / 37.8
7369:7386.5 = -0.5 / 38.4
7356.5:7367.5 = 0.2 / 36.9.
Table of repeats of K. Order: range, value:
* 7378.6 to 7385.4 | 38.5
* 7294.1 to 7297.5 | 36.3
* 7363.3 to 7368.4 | 37.1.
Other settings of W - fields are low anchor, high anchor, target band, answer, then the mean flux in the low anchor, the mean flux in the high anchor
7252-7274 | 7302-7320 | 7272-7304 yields 0.3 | 37.5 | 37.7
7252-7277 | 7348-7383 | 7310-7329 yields 0.1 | 37.5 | 37.9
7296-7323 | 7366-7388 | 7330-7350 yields 0.0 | 37.7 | 38.2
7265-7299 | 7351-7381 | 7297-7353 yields -0.4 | 37.3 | 37.7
